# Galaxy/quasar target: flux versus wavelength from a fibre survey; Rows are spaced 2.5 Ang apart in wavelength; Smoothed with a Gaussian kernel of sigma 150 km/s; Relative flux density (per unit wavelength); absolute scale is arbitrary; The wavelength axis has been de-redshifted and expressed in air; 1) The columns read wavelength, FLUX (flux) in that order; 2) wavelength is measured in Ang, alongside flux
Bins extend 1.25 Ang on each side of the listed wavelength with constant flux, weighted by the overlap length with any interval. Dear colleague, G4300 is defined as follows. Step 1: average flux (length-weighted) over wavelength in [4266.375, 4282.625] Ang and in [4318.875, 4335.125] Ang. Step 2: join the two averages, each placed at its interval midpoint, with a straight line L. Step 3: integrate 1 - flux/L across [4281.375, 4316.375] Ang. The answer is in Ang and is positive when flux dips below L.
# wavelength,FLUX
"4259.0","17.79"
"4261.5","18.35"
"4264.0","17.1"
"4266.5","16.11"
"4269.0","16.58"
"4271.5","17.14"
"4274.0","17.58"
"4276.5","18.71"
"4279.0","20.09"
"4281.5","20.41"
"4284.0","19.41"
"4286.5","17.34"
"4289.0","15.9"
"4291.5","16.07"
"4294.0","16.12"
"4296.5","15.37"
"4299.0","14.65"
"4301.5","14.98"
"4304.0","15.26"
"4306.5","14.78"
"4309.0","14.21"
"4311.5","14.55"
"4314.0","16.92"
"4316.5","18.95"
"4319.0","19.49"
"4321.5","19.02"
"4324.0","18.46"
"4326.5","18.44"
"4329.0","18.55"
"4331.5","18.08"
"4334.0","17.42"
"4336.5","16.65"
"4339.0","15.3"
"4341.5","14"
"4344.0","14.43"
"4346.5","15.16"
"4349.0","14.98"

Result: 4.24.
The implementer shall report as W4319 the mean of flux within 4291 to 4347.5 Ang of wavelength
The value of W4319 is 16.4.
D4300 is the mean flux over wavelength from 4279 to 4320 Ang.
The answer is 16.6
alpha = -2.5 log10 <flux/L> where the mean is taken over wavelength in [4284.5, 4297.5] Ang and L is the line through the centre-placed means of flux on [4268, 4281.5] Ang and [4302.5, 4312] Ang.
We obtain 0.009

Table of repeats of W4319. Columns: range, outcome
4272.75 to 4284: 19.2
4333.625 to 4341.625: 15.9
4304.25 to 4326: 17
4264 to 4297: 17.5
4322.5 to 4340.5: 17.5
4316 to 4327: 18.9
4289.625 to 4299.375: 15.7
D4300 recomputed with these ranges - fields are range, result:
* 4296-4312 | 14.8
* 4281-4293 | 17.6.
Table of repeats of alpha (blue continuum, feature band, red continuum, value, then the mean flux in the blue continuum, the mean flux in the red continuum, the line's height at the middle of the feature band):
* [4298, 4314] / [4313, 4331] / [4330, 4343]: -0.19 mag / 14.9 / 16.3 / 15.6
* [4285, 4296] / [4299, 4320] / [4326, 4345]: 0.03 mag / 16.4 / 16.6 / 16.4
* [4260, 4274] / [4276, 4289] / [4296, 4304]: -0.17 mag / 17.1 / 15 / 16.1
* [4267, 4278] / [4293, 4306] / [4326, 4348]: 0.12 mag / 17.5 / 16.4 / 17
